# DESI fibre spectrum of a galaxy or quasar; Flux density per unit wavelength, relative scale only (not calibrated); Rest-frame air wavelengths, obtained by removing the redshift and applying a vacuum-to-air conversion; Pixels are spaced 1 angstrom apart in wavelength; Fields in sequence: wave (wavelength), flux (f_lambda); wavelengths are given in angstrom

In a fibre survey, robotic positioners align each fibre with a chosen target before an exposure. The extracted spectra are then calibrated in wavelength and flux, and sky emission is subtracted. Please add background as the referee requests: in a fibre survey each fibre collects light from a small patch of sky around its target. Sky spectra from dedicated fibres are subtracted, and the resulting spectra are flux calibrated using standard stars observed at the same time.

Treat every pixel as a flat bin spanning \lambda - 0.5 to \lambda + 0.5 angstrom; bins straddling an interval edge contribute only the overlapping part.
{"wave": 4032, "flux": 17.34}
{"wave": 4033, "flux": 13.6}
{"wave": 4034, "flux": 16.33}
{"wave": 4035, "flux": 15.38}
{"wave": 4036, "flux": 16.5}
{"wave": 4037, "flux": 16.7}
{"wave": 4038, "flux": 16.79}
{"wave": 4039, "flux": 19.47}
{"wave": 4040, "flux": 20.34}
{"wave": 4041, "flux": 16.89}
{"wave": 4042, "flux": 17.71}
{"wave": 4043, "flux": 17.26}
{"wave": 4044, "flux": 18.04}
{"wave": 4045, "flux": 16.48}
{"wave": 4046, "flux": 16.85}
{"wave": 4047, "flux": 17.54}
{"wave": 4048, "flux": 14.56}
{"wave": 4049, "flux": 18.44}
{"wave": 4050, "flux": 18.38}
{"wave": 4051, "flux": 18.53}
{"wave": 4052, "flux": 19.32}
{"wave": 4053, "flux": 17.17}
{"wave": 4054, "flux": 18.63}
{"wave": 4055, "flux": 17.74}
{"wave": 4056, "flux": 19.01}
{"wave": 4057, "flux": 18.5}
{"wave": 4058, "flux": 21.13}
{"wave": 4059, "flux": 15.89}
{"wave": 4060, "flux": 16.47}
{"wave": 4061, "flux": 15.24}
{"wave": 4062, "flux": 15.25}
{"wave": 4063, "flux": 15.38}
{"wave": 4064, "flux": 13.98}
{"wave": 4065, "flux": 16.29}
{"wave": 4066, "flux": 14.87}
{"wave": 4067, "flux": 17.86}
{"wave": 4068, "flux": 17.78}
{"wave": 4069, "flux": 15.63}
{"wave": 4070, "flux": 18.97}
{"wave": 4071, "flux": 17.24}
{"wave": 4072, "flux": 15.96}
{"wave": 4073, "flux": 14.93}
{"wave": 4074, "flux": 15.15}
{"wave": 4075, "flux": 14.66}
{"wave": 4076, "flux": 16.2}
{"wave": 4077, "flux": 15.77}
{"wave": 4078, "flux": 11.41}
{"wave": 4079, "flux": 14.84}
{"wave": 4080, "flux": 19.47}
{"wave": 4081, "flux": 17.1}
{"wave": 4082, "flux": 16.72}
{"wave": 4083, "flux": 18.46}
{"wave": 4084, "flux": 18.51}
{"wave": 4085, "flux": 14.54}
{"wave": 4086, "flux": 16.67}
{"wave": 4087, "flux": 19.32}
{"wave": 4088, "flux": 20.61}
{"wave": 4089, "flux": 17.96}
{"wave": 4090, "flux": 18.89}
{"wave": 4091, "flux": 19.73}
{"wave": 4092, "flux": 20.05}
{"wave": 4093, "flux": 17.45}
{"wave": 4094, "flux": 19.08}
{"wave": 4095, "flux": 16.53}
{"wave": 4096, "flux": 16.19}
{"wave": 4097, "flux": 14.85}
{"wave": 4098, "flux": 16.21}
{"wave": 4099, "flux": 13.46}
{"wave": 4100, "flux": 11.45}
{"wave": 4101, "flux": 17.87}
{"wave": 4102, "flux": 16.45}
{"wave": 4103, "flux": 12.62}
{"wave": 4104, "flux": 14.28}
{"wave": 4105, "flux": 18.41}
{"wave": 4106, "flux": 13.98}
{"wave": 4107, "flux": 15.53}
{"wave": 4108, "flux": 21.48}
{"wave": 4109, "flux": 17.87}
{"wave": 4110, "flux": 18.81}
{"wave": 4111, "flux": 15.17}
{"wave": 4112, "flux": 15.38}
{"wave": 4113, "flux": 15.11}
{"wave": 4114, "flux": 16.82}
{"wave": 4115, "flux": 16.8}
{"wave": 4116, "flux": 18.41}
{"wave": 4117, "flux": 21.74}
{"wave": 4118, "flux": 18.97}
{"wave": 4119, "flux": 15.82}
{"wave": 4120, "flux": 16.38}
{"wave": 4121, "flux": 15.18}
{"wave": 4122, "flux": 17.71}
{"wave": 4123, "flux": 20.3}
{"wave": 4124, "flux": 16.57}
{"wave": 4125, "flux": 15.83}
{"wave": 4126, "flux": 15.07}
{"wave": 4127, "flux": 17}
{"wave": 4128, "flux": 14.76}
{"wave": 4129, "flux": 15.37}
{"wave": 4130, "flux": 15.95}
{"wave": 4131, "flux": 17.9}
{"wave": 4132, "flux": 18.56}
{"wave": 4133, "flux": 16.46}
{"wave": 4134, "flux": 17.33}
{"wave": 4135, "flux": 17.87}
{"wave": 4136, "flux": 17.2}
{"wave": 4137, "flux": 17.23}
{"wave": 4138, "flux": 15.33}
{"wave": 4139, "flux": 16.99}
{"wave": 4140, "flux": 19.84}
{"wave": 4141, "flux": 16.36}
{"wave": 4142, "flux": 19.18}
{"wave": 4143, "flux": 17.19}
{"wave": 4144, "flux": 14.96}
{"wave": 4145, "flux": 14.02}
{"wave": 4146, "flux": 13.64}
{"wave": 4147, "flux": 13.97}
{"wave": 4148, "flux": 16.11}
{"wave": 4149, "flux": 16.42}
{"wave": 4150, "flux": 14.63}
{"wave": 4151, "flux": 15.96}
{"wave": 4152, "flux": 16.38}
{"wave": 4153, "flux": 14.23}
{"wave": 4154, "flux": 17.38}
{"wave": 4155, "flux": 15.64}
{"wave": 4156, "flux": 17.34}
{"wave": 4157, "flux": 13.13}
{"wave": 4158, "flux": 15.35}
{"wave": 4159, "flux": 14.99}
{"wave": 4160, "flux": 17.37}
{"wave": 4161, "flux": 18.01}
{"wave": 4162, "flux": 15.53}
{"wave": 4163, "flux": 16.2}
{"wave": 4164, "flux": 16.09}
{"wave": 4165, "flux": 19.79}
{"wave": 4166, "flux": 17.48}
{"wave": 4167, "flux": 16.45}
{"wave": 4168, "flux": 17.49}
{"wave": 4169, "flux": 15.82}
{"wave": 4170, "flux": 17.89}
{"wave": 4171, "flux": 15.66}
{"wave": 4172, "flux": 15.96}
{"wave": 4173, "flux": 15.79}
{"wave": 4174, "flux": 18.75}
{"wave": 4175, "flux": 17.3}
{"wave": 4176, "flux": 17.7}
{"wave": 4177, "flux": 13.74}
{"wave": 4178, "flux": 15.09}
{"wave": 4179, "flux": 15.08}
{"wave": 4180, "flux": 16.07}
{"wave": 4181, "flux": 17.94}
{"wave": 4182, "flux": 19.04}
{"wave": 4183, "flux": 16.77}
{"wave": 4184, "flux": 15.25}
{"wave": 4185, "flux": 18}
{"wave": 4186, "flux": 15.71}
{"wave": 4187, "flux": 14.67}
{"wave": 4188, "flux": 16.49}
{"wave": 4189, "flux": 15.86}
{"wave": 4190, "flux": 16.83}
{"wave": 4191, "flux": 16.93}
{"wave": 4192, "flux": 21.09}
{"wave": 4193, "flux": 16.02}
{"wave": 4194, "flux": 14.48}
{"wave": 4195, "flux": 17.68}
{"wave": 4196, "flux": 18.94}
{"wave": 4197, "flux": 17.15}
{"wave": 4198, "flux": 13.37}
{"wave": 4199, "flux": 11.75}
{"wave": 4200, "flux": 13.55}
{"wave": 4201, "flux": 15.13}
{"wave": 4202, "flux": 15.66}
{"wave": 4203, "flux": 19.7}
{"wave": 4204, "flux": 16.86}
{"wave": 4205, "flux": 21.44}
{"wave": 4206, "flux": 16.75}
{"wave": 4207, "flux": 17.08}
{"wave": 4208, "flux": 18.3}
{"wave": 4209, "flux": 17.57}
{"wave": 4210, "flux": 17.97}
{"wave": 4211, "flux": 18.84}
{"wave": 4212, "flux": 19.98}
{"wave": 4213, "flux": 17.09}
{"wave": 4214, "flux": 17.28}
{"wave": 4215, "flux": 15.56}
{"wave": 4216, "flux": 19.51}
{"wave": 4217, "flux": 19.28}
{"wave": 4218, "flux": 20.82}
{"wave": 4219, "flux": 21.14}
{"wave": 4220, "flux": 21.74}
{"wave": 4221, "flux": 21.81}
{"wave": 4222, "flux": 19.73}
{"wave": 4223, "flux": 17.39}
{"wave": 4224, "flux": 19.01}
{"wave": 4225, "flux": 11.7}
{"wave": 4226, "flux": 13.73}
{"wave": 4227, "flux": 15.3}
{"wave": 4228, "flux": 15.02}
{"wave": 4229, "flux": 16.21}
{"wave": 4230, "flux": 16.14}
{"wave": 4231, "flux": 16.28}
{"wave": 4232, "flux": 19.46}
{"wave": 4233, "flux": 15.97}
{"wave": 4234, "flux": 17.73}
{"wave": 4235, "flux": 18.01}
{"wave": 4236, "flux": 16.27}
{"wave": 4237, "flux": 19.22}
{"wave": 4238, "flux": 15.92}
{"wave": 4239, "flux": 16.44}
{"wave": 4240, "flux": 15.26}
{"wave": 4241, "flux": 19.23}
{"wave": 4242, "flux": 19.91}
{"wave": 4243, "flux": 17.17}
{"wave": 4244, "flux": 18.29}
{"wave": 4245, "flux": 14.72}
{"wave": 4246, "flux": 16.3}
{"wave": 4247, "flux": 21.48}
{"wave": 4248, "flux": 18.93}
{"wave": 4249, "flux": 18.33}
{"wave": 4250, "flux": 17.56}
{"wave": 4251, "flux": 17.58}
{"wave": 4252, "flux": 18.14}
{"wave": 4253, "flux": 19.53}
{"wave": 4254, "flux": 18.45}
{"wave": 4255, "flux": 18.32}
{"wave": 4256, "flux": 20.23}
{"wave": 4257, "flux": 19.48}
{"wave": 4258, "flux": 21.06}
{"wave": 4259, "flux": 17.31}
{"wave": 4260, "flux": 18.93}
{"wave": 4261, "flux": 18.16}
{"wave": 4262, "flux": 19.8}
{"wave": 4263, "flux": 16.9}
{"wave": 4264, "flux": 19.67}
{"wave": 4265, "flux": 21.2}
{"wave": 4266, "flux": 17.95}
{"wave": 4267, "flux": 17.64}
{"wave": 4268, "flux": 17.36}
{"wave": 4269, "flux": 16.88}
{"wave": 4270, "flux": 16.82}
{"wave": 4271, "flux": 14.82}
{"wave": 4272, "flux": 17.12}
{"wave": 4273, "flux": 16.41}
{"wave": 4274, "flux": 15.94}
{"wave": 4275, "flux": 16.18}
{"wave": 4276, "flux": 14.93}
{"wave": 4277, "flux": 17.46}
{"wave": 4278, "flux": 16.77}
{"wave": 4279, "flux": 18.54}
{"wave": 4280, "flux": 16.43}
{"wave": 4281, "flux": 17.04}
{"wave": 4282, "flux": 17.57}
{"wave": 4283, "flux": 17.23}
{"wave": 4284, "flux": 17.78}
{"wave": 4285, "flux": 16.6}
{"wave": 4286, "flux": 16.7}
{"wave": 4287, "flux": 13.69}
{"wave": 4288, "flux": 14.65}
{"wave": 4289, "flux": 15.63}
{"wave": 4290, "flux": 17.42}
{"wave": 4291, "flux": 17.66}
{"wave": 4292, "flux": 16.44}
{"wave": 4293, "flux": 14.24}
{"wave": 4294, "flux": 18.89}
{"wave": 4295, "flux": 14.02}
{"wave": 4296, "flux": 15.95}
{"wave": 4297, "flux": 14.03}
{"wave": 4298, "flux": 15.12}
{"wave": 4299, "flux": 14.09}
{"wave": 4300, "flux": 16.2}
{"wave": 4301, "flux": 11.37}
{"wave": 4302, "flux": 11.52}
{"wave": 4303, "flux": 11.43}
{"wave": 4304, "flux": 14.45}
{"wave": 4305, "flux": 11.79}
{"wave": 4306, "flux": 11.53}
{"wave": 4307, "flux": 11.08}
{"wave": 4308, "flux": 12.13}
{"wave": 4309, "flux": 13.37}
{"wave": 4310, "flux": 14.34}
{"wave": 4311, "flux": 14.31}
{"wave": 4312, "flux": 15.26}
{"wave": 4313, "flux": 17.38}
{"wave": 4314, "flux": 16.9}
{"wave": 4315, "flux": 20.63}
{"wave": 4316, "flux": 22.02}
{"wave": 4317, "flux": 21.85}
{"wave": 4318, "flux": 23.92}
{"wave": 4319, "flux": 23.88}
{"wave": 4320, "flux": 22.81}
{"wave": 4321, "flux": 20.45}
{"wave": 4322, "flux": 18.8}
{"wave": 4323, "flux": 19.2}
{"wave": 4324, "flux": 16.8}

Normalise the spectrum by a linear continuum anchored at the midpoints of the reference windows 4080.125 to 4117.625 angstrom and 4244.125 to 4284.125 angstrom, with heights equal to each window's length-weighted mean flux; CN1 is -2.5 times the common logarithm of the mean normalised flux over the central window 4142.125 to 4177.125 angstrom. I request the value 0.08 mag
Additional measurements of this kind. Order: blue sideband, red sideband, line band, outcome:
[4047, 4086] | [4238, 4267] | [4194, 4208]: 0.088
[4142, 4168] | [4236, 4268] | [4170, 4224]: -0.017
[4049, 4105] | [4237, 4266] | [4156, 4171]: 0.067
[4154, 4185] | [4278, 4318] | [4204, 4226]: -0.137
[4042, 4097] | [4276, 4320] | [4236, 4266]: -0.129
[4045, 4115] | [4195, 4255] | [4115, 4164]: 0.036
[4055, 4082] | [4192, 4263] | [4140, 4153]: 0.078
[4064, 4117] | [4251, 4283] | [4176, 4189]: 0.070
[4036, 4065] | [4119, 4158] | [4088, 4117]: -0.004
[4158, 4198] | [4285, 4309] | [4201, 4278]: -0.152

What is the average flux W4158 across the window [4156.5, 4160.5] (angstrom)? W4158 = 15.2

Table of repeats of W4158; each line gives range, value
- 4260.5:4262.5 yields 19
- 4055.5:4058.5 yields 19.5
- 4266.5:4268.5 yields 17.5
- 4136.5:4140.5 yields 17.3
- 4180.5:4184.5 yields 17.2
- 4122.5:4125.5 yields 17.6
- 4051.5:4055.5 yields 18.2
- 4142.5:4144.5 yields 16.1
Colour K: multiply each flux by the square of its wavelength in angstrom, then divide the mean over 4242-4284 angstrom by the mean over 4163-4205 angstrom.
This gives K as 1.12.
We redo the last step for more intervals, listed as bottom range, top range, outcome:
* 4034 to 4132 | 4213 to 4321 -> 1.11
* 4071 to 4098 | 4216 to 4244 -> 1.12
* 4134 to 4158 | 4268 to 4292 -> 1.09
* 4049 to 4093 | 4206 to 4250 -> 1.12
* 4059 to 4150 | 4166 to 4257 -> 1.10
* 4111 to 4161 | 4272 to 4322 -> 1.07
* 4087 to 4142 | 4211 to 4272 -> 1.12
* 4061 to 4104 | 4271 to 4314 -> 1.03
